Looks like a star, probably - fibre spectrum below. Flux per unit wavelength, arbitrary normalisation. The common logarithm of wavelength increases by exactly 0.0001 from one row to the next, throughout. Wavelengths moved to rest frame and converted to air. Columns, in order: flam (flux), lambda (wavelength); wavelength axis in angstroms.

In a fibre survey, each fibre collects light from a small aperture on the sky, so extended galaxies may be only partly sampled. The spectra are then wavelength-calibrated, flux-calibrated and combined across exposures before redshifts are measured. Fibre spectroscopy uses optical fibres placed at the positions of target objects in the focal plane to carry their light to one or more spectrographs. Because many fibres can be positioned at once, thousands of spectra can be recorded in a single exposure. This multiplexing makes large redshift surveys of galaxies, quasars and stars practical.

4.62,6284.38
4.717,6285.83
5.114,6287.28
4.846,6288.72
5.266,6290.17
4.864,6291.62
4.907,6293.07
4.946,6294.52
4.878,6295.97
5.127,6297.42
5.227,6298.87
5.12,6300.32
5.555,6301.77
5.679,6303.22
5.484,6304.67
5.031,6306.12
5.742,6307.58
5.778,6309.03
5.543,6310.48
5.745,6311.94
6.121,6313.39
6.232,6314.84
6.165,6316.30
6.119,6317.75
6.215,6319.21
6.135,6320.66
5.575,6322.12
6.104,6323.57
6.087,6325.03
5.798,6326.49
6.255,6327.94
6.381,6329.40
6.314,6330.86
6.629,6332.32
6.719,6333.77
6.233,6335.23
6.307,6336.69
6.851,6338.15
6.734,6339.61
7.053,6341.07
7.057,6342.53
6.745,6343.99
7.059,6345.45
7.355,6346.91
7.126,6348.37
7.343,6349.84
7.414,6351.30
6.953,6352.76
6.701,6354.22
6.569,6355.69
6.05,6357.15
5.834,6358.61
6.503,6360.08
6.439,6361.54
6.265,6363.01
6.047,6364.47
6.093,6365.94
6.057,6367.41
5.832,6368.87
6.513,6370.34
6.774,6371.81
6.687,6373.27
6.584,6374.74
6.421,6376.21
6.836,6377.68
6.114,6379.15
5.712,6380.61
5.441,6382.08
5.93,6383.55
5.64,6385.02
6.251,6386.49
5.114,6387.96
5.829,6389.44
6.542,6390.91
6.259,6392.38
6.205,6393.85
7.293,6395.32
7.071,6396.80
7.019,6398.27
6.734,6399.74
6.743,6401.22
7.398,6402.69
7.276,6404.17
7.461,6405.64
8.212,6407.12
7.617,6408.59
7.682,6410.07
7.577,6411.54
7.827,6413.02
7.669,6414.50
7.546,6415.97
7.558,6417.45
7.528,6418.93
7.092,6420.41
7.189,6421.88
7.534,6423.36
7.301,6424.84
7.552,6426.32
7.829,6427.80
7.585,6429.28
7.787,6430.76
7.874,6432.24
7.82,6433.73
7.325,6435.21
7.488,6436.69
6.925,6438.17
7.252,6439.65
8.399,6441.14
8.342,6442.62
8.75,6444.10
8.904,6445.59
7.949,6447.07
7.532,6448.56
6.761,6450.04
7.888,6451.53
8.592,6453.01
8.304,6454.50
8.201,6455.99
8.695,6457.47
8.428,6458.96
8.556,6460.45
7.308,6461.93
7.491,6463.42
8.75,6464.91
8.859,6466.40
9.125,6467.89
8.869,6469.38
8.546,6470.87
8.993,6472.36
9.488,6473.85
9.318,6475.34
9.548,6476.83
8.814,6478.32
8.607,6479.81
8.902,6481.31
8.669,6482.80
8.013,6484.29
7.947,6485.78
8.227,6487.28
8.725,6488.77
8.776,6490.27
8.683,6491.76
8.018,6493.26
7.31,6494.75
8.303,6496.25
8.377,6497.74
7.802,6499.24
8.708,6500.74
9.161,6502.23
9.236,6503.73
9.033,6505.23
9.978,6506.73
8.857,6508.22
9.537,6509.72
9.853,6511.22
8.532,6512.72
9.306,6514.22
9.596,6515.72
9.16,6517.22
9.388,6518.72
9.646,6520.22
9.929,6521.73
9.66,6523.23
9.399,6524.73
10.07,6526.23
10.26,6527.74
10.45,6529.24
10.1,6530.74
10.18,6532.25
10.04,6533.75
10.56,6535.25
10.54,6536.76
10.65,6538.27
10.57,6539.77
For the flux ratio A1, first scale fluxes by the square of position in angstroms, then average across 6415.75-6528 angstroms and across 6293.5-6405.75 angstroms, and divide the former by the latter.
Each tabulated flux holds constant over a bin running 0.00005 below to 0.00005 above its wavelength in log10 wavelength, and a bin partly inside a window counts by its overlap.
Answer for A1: 1.40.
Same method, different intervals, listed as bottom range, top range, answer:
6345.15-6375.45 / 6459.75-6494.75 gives 1.36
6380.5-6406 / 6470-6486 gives 1.41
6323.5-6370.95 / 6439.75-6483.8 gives 1.35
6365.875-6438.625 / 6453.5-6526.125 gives 1.31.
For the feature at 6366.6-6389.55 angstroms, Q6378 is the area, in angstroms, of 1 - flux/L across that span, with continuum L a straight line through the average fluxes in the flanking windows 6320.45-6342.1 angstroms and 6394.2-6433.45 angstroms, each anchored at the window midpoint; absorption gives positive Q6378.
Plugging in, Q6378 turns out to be 2.8 angstroms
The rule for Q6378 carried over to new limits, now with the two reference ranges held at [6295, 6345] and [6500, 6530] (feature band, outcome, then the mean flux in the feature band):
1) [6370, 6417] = 3.7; 6.76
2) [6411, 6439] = 1.3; 7.53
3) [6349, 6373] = 1.0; 6.47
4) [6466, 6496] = 0.7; 8.66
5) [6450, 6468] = 0.5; 8.25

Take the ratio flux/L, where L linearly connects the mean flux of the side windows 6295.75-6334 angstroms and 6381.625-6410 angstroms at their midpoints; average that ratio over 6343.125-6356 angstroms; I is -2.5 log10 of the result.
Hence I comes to -0.14 mag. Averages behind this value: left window 5.85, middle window 7.04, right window 6.67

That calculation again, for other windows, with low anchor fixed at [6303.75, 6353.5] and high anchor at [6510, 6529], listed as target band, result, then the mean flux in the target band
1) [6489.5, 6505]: 0.09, 8.46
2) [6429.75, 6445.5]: 0.05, 7.84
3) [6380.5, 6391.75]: 0.25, 5.81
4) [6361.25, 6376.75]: 0.12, 6.33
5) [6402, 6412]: 0.01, 7.61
